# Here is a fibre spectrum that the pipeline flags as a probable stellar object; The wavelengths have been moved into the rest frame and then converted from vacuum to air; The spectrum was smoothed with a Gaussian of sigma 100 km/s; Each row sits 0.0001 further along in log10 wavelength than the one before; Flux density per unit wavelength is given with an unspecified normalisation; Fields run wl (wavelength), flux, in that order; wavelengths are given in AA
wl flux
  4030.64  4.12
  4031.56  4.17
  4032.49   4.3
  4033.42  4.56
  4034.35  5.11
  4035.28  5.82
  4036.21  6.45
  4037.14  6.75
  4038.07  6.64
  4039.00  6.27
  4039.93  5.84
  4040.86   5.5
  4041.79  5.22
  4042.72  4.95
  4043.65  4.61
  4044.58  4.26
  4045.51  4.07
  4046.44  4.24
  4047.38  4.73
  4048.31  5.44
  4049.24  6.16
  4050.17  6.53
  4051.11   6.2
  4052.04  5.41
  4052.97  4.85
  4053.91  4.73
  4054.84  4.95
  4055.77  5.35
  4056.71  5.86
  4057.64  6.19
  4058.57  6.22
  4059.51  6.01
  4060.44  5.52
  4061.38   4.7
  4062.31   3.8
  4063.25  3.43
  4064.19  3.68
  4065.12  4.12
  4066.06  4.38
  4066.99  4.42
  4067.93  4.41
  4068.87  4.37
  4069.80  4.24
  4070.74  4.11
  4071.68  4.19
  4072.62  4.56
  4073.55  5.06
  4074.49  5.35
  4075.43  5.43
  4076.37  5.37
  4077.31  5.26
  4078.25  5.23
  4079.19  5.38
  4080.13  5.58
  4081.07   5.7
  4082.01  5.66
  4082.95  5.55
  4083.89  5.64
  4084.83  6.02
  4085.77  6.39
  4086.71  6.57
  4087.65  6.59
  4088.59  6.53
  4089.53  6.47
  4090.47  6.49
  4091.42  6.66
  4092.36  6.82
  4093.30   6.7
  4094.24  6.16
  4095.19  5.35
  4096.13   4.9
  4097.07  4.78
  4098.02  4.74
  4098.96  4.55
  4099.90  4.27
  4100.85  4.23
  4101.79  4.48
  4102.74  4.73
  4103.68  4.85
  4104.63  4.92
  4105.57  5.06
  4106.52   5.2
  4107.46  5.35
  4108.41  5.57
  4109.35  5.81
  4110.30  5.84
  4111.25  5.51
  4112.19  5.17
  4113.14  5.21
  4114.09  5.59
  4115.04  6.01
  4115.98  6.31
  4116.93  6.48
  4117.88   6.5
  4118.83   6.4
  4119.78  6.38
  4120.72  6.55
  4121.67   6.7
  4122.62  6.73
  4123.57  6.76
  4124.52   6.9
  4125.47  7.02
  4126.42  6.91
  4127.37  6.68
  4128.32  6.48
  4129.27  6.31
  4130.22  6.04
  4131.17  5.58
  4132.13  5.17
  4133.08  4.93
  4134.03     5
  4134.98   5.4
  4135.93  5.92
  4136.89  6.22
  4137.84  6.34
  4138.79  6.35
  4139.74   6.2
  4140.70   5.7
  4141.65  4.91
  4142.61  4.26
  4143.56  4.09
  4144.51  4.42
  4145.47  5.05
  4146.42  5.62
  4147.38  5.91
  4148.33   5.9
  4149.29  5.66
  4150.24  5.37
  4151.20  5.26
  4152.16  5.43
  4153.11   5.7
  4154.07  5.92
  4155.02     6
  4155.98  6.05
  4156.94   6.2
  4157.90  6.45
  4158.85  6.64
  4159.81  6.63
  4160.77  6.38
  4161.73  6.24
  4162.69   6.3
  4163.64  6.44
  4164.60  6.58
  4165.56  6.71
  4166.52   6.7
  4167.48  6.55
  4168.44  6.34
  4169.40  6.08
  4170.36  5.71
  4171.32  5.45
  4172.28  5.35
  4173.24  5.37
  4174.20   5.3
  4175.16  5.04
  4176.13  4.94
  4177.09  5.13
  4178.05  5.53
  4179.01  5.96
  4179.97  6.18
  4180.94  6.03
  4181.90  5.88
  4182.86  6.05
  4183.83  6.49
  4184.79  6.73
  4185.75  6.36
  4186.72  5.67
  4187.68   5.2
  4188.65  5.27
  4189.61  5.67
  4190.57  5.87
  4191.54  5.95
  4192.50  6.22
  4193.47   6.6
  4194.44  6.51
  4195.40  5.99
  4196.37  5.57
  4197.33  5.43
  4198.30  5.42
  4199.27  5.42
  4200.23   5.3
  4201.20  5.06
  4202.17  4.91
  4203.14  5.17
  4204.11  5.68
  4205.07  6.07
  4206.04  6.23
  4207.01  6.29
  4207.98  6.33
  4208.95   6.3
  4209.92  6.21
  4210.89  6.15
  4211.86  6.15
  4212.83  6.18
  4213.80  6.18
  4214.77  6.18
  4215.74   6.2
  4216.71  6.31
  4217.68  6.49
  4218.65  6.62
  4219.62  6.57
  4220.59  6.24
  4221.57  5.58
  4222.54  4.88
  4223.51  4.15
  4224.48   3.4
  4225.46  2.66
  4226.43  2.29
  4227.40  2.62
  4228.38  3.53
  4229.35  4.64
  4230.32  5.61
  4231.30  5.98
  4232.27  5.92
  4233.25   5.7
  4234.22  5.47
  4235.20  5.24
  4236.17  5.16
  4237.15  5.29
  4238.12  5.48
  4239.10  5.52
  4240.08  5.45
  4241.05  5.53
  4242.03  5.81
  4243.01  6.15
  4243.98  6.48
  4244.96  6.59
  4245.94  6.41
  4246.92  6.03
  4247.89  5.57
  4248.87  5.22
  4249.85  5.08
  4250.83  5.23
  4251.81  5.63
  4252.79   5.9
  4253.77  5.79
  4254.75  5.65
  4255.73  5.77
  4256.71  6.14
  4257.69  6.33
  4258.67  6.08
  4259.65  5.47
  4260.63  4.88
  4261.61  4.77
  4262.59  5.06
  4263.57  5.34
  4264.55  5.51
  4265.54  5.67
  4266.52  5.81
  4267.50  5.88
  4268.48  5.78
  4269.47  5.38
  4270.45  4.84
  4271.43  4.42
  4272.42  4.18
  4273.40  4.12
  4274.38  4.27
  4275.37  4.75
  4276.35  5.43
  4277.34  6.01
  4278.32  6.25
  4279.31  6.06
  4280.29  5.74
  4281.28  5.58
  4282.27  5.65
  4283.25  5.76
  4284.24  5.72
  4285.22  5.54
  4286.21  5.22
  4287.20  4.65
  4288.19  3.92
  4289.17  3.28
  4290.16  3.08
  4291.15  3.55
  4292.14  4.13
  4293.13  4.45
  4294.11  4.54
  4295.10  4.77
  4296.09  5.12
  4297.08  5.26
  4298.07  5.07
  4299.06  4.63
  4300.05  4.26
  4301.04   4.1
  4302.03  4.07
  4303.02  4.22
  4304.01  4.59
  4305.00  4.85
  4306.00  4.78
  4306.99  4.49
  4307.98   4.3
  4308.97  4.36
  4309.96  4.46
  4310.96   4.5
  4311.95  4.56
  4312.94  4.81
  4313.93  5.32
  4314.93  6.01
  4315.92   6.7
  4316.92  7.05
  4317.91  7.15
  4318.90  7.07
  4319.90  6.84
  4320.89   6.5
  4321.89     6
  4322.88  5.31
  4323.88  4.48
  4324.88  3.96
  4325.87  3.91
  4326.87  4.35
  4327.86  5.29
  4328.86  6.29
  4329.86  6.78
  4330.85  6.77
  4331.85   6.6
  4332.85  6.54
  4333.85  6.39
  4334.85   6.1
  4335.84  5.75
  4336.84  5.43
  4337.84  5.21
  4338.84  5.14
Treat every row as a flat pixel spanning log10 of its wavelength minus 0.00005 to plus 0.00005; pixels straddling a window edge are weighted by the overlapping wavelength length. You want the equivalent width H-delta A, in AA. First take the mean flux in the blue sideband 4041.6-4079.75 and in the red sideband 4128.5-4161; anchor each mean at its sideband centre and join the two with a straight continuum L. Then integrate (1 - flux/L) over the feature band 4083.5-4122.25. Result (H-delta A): -3.0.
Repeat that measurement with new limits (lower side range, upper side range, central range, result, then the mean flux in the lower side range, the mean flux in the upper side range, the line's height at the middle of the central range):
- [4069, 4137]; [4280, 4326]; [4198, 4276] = -3.41 AA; 5.68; 4.99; 5.22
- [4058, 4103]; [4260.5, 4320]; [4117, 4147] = -4.28 AA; 5.23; 5.05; 5.19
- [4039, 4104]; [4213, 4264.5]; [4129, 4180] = -3.98 AA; 5.24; 5.43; 5.34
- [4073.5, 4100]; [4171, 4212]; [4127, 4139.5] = -0.28 AA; 5.73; 5.78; 5.75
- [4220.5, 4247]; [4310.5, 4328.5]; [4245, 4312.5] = 3.34 AA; 5.11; 5.55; 5.34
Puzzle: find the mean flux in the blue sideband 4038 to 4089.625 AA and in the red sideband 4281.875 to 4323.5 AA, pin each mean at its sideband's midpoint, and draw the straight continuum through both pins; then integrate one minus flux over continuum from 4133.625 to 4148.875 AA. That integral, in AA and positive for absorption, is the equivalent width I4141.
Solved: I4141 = -0.9 AA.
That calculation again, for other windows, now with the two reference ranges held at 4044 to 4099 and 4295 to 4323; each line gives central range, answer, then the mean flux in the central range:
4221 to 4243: 1.7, 4.85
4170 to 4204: -2.7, 5.68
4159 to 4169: -2.3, 6.49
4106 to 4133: -4.2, 6.09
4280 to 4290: 0.4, 5.02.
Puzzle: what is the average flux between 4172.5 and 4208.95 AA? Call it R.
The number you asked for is 5.76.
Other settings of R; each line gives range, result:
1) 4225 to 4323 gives 5.2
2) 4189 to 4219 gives 5.95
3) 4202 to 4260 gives 5.57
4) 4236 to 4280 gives 5.52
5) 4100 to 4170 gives 5.85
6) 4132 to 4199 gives 5.8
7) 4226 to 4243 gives 5.05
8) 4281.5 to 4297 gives 4.66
